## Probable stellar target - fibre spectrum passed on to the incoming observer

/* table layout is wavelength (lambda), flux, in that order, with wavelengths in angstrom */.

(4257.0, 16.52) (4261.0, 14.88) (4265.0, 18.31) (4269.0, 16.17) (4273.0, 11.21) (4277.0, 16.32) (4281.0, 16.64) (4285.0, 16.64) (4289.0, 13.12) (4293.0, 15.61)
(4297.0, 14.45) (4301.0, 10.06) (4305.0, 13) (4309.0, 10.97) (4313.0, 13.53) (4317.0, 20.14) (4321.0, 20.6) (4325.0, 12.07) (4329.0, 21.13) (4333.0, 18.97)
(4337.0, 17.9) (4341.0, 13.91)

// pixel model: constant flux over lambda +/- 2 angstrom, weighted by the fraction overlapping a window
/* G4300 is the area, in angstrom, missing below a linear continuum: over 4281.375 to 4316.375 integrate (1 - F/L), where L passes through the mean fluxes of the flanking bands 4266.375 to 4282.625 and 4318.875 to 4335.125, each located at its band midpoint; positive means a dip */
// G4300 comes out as 5.7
